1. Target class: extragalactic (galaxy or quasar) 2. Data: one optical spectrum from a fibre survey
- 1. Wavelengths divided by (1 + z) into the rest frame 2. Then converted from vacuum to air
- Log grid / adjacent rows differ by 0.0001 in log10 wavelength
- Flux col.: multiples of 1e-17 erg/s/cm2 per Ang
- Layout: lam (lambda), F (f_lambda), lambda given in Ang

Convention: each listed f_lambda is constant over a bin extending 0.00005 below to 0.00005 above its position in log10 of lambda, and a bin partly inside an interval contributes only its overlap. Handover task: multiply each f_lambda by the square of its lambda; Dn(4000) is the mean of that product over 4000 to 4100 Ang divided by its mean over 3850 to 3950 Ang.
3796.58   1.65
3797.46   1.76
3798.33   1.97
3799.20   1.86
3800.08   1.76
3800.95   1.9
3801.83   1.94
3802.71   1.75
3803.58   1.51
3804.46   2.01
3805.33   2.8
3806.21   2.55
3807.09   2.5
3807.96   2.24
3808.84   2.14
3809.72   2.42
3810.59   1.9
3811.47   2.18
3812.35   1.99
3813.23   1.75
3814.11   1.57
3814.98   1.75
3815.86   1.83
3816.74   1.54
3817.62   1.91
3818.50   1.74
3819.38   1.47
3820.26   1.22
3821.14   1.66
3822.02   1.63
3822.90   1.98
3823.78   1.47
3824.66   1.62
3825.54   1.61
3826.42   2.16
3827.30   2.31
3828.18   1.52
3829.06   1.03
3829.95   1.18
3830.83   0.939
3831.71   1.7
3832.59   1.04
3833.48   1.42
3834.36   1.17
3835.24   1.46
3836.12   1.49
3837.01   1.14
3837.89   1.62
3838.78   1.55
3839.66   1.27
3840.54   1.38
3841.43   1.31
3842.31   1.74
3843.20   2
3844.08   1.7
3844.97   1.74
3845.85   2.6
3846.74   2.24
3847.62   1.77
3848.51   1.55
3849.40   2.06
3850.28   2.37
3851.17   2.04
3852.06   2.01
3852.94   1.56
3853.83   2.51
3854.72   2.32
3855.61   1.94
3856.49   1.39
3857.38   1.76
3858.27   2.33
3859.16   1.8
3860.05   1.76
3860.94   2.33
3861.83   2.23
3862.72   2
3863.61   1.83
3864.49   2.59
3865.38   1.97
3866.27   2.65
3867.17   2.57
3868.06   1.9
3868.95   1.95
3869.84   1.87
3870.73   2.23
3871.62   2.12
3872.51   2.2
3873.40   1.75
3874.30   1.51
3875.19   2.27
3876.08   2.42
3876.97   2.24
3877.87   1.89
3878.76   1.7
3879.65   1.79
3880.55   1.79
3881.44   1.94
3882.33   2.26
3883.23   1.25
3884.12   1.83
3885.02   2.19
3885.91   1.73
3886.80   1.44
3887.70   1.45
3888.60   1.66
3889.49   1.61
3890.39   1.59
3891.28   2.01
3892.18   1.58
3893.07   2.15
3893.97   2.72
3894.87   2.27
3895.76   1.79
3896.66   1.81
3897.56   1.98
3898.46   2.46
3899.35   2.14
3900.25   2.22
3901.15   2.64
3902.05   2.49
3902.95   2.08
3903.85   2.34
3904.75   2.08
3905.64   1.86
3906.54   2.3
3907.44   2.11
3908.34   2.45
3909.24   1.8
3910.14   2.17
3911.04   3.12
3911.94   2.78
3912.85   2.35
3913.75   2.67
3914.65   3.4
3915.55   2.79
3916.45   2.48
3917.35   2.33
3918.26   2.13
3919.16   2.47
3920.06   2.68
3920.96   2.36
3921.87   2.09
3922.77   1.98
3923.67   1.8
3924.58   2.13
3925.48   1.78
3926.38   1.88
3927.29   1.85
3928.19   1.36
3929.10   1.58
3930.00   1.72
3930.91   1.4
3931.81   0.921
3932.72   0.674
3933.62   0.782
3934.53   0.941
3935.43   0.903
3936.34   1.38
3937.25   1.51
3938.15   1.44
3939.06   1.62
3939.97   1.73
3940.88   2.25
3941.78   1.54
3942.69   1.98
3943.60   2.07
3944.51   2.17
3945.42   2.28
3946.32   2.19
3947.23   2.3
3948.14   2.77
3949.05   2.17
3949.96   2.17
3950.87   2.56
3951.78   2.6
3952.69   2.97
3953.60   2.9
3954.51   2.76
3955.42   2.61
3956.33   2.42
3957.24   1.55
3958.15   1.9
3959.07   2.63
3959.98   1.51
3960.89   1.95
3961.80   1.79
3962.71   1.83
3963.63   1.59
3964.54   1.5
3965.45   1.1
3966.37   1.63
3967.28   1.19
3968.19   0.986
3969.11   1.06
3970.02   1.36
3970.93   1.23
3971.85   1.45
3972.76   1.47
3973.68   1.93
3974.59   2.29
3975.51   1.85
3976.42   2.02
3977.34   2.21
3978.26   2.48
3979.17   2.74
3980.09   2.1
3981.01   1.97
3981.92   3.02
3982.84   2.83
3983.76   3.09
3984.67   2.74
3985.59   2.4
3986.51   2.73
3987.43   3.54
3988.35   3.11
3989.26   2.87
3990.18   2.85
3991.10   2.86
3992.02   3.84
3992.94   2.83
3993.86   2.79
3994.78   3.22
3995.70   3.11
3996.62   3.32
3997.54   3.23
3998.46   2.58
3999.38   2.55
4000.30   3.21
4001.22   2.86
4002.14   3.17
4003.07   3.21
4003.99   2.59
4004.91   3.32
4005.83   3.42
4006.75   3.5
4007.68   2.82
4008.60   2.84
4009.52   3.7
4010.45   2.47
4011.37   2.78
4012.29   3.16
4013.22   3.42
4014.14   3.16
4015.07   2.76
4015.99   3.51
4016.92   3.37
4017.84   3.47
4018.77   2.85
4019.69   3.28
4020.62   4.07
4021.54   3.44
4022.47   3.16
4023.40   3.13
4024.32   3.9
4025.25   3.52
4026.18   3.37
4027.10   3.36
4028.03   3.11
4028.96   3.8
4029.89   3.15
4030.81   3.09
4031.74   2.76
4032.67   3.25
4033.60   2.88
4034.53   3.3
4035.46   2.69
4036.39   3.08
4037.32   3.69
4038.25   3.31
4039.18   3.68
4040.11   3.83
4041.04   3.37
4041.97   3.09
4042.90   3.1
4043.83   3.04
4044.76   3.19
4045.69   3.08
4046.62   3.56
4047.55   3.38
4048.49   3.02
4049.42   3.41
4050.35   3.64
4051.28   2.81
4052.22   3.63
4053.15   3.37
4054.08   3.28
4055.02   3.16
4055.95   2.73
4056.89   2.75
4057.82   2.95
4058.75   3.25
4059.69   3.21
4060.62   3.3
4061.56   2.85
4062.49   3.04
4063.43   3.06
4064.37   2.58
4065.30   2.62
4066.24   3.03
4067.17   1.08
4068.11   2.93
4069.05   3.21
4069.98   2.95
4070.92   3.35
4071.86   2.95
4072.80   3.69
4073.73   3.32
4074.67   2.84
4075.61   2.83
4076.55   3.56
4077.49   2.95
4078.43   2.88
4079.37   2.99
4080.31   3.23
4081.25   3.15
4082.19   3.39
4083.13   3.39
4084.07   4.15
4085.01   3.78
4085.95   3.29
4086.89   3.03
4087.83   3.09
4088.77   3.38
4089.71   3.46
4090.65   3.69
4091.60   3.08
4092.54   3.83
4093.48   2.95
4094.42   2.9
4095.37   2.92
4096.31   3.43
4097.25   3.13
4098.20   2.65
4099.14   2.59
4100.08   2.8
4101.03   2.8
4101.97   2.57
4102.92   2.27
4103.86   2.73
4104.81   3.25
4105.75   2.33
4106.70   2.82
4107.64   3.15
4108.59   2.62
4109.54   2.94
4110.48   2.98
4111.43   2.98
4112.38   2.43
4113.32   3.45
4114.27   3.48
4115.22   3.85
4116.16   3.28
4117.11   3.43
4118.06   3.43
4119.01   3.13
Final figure 1.7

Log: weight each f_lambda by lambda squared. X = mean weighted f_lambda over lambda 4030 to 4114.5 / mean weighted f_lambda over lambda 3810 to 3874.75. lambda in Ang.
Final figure 1.93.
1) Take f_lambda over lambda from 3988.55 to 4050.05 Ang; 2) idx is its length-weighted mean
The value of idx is 3.19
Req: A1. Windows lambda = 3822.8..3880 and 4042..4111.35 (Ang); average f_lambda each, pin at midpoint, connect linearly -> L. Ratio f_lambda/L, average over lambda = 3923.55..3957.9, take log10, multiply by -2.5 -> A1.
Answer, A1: 0.23 mag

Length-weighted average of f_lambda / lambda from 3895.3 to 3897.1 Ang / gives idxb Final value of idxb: 1.81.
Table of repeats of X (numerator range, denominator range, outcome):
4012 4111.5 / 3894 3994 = 1.57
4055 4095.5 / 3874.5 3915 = 1.62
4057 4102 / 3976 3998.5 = 1.14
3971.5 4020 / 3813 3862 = 1.80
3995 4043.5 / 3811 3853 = 2.12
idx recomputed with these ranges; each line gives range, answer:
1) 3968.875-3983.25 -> 2.01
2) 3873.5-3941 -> 1.96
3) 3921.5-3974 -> 1.79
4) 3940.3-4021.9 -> 2.54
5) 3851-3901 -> 1.99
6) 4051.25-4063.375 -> 3.11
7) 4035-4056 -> 3.28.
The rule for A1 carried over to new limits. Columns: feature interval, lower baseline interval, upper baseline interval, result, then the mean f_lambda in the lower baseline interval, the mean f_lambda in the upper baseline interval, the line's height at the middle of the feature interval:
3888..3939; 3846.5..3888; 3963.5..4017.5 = 0.11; 1.99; 2.6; 2.22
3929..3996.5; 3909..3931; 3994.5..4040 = 0.26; 2.22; 3.2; 2.65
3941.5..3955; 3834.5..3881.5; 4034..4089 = 0.05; 1.92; 3.16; 2.47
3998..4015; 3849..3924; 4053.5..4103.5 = -0.12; 2.11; 3.06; 2.71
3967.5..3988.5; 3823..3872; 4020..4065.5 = 0.26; 1.82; 3.23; 2.76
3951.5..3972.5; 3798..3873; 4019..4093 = 0.39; 1.85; 3.21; 2.63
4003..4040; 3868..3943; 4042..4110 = -0.19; 1.96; 3.07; 2.72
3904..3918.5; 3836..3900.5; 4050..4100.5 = -0.12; 1.93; 3.11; 2.18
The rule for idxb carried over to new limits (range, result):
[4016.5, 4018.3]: 3.43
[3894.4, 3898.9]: 2.06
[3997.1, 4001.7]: 2.89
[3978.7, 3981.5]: 2.29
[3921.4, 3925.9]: 1.96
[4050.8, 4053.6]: 3.27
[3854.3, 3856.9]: 1.89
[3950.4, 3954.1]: 2.76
